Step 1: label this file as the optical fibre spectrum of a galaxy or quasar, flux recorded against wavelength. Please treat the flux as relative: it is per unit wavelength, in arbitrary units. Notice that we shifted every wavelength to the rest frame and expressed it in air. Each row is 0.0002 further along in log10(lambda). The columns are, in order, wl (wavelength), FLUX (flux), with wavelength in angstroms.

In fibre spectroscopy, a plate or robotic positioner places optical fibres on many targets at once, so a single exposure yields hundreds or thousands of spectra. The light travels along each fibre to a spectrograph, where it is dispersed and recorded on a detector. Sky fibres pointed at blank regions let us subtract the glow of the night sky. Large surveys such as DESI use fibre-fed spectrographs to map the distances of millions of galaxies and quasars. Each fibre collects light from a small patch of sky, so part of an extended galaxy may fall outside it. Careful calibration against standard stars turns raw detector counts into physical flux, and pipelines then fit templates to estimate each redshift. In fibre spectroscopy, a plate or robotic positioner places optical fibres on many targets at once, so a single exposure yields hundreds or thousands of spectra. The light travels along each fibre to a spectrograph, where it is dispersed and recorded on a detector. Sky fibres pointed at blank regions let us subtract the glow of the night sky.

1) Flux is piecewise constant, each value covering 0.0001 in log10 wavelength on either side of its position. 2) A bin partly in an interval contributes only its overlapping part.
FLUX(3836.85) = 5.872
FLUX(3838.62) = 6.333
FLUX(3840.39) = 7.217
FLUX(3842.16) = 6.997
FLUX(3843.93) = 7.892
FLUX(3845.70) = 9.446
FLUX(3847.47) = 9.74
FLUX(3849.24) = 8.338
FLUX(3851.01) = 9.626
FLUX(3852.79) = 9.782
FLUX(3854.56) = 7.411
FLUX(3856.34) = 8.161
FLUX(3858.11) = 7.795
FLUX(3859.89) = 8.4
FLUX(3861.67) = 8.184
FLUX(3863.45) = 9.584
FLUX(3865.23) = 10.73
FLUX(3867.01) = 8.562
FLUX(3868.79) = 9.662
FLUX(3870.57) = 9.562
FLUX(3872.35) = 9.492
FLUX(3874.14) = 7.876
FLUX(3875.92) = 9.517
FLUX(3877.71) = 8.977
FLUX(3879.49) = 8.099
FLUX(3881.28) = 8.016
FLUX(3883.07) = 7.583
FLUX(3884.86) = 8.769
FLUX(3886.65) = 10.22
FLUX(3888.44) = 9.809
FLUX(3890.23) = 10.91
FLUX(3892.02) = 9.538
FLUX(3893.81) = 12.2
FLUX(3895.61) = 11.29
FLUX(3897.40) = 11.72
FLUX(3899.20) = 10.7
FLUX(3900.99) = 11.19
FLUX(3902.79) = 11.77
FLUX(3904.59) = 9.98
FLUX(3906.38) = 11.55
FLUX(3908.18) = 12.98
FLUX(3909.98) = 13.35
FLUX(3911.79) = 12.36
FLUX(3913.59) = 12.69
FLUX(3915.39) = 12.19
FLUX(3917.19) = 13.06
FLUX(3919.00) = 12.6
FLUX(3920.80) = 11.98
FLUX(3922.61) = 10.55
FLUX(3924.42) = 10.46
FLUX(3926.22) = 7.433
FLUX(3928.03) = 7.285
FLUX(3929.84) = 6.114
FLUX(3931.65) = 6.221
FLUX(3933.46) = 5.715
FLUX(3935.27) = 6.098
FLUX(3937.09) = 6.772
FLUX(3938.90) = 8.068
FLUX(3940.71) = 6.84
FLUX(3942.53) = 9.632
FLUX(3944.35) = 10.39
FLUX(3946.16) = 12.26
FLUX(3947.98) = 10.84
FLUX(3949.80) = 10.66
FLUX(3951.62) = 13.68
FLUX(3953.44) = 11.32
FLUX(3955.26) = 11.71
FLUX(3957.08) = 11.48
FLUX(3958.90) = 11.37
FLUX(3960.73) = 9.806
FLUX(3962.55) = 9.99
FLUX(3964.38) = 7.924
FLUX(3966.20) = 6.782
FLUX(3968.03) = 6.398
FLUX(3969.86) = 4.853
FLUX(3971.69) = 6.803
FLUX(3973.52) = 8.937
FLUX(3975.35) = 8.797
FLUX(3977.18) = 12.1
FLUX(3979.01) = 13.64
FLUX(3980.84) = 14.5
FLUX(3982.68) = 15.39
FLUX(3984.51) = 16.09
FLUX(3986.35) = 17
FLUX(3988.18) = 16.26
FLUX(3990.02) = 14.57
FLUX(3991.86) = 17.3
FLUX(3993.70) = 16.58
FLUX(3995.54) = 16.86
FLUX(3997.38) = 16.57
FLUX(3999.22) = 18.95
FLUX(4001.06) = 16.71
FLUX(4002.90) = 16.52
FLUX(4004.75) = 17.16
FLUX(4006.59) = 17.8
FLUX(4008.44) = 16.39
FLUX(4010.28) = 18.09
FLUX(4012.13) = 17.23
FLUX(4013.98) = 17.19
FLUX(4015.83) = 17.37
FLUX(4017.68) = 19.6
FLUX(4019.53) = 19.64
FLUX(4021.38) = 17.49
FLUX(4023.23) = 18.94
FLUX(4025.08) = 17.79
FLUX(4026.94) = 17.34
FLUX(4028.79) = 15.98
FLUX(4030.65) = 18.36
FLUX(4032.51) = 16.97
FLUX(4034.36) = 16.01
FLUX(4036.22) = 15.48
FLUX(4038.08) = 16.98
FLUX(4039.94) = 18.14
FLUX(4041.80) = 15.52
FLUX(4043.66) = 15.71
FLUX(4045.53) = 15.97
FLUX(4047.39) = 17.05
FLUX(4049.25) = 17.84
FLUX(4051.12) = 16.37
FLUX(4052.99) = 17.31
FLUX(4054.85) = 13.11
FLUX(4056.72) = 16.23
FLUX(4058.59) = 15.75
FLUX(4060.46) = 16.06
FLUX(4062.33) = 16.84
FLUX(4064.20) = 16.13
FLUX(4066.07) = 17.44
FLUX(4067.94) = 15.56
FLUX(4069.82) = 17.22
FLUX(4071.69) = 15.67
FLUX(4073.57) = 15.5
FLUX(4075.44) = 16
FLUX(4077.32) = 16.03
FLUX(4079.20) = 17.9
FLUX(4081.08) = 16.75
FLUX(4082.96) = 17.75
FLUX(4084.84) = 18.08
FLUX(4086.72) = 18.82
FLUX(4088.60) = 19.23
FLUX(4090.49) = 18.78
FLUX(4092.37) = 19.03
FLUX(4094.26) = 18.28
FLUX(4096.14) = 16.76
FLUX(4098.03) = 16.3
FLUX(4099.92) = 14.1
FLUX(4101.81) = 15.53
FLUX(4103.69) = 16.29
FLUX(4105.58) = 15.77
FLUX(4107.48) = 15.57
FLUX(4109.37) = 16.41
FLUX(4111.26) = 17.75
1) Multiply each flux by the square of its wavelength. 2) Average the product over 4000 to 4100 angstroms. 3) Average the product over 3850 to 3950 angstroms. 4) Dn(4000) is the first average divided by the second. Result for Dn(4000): 1.89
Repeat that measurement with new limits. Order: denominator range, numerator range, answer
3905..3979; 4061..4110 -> 1.85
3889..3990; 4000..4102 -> 1.69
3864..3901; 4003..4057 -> 1.89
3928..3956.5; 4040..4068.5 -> 1.90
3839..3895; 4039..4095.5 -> 2.08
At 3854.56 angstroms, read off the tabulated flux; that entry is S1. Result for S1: 7.411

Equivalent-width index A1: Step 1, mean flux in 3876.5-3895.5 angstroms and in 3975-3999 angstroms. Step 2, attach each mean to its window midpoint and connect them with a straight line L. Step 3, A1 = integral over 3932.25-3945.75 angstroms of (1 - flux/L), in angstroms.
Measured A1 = 5.15 angstroms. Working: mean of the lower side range 9.49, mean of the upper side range 15.3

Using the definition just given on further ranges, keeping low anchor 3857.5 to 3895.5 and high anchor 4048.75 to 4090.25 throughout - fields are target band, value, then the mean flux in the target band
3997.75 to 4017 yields -4.1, 17.3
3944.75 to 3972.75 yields 6.0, 9.73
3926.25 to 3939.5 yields 5.6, 6.63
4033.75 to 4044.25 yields -0.5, 16.3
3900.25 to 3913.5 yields -1.9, 11.9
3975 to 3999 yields -3.1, 15.3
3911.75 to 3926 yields -1.1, 11.8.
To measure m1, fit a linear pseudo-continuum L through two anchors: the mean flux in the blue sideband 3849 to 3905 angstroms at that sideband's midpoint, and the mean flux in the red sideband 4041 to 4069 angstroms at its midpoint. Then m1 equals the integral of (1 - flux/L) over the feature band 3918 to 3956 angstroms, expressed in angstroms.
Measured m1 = 7.8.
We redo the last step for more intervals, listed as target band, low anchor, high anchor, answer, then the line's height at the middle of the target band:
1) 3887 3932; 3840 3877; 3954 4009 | -1.27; 10.6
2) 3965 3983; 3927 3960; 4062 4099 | 2.44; 11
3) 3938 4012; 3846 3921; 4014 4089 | 6.57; 13.8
